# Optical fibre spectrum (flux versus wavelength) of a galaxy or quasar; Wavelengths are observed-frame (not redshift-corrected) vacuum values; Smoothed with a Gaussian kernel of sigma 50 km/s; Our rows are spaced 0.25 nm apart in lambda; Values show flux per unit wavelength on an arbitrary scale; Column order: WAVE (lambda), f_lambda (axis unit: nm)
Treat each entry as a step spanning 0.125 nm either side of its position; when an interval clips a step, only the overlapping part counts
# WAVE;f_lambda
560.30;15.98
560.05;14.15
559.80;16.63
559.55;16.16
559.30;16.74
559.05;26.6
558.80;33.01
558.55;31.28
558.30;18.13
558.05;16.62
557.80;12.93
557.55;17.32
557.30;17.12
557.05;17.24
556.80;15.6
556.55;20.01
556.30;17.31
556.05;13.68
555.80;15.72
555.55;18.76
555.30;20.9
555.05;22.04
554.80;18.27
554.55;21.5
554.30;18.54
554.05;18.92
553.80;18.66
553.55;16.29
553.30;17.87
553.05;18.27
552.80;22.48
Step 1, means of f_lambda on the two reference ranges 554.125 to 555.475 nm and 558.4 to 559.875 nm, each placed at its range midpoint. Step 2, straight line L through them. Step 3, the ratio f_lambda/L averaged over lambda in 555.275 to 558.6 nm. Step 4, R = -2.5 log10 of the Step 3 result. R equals 0.23 mag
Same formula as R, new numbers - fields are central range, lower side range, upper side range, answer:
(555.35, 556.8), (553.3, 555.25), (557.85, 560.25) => 0.150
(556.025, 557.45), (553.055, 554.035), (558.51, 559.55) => 0.284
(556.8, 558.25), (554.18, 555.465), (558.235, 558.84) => 0.489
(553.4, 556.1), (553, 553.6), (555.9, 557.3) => -0.085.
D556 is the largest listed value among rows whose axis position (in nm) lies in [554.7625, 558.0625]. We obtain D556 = 22.04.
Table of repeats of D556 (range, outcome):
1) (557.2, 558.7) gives 31.28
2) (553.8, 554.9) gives 21.5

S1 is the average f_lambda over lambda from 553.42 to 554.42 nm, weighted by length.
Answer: 18.1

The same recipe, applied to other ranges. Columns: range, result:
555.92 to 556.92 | 16.7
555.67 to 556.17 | 14.8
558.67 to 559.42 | 25.5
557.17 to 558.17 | 16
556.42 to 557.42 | 17.5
